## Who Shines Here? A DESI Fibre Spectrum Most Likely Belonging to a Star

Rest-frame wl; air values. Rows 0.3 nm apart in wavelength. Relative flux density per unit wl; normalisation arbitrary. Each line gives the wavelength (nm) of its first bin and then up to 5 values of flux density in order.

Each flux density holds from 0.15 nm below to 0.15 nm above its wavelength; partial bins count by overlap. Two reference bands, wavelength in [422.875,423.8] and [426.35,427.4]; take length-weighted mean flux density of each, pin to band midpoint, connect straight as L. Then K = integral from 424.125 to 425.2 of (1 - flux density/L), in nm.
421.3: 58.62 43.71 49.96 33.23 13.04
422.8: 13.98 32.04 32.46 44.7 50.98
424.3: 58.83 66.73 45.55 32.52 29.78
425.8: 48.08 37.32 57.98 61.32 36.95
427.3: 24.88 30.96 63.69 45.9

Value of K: -0.435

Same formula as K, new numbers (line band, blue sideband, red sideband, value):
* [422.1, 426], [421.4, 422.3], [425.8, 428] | 0.481 nm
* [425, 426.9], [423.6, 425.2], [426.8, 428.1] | 0.043 nm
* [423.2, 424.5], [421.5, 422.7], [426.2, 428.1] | -0.303 nm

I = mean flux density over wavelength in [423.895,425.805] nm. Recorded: 47.4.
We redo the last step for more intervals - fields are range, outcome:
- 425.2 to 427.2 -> 43.8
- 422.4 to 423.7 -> 25.8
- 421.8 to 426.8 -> 41.4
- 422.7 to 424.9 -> 43.7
